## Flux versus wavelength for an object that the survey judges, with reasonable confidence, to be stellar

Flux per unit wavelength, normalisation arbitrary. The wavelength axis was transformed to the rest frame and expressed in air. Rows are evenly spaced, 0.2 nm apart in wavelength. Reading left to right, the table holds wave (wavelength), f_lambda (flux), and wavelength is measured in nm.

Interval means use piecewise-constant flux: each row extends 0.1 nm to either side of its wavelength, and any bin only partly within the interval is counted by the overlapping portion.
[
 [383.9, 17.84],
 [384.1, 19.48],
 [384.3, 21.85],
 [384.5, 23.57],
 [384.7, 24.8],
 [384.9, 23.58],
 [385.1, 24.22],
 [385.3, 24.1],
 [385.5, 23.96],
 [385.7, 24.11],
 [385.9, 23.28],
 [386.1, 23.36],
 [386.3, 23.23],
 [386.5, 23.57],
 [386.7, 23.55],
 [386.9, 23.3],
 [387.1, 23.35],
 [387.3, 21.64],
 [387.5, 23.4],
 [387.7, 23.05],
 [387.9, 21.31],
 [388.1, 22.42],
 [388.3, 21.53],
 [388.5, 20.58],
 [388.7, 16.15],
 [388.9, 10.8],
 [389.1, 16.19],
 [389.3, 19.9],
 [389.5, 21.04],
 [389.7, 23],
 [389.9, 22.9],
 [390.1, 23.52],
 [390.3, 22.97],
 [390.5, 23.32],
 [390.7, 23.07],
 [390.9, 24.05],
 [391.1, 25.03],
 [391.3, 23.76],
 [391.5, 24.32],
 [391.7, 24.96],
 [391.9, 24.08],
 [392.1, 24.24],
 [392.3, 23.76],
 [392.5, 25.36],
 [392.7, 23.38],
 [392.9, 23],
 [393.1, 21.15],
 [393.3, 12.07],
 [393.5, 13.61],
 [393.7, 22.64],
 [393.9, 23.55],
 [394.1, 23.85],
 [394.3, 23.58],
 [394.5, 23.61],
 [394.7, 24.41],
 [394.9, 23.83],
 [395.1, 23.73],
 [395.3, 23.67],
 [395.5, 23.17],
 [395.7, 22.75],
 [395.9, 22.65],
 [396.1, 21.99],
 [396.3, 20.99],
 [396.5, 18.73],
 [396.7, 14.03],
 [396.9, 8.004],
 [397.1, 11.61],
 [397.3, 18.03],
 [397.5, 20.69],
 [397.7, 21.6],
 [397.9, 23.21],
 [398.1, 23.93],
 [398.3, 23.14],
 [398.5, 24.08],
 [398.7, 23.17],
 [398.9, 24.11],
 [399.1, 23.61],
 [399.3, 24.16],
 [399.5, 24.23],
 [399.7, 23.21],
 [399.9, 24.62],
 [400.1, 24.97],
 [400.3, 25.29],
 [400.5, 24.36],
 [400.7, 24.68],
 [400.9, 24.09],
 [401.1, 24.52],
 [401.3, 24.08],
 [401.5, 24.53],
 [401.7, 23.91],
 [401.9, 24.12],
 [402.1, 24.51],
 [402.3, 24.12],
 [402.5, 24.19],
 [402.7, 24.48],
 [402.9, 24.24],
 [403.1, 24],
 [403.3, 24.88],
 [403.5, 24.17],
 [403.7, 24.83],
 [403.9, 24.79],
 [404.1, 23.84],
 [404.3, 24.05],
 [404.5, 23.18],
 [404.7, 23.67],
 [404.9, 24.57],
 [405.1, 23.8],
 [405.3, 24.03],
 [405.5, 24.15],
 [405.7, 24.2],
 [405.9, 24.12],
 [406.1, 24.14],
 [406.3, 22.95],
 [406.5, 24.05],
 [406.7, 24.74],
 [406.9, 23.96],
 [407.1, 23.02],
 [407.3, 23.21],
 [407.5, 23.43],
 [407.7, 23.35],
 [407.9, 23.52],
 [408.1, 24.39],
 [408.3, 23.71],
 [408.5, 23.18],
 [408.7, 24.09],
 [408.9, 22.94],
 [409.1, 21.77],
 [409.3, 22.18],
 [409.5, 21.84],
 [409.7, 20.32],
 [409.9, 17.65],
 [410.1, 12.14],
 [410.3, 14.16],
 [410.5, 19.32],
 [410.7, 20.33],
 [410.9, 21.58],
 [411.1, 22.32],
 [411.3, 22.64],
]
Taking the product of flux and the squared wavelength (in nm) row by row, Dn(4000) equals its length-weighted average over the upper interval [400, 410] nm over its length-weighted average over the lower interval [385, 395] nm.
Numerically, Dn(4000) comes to 1.15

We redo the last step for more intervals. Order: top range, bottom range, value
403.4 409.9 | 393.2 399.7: 1.17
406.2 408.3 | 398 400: 1.03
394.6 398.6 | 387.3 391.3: 1.01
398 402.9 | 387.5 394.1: 1.17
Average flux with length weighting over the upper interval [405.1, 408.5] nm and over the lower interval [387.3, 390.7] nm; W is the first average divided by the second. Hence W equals 1.14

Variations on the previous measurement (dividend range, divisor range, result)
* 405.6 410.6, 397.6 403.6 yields 0.92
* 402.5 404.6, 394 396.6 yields 1.06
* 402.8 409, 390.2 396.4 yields 1.05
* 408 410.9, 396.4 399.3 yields 1.03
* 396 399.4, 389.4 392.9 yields 0.86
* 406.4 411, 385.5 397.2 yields 1.00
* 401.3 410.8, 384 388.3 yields 1.00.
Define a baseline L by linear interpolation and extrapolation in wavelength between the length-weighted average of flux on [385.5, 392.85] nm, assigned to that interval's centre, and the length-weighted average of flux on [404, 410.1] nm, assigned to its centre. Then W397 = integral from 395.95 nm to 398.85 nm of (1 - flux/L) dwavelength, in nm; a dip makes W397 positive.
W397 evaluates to 0.40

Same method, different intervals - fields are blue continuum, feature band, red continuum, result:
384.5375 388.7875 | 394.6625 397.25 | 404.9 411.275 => 0.32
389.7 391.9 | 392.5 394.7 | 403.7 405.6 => 0.22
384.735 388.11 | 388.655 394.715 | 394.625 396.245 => 0.36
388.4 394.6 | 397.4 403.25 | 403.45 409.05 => -0.24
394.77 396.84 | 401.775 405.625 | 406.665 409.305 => -0.26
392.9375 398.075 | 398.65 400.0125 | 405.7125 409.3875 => -0.16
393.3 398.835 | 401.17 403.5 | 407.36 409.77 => -0.25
